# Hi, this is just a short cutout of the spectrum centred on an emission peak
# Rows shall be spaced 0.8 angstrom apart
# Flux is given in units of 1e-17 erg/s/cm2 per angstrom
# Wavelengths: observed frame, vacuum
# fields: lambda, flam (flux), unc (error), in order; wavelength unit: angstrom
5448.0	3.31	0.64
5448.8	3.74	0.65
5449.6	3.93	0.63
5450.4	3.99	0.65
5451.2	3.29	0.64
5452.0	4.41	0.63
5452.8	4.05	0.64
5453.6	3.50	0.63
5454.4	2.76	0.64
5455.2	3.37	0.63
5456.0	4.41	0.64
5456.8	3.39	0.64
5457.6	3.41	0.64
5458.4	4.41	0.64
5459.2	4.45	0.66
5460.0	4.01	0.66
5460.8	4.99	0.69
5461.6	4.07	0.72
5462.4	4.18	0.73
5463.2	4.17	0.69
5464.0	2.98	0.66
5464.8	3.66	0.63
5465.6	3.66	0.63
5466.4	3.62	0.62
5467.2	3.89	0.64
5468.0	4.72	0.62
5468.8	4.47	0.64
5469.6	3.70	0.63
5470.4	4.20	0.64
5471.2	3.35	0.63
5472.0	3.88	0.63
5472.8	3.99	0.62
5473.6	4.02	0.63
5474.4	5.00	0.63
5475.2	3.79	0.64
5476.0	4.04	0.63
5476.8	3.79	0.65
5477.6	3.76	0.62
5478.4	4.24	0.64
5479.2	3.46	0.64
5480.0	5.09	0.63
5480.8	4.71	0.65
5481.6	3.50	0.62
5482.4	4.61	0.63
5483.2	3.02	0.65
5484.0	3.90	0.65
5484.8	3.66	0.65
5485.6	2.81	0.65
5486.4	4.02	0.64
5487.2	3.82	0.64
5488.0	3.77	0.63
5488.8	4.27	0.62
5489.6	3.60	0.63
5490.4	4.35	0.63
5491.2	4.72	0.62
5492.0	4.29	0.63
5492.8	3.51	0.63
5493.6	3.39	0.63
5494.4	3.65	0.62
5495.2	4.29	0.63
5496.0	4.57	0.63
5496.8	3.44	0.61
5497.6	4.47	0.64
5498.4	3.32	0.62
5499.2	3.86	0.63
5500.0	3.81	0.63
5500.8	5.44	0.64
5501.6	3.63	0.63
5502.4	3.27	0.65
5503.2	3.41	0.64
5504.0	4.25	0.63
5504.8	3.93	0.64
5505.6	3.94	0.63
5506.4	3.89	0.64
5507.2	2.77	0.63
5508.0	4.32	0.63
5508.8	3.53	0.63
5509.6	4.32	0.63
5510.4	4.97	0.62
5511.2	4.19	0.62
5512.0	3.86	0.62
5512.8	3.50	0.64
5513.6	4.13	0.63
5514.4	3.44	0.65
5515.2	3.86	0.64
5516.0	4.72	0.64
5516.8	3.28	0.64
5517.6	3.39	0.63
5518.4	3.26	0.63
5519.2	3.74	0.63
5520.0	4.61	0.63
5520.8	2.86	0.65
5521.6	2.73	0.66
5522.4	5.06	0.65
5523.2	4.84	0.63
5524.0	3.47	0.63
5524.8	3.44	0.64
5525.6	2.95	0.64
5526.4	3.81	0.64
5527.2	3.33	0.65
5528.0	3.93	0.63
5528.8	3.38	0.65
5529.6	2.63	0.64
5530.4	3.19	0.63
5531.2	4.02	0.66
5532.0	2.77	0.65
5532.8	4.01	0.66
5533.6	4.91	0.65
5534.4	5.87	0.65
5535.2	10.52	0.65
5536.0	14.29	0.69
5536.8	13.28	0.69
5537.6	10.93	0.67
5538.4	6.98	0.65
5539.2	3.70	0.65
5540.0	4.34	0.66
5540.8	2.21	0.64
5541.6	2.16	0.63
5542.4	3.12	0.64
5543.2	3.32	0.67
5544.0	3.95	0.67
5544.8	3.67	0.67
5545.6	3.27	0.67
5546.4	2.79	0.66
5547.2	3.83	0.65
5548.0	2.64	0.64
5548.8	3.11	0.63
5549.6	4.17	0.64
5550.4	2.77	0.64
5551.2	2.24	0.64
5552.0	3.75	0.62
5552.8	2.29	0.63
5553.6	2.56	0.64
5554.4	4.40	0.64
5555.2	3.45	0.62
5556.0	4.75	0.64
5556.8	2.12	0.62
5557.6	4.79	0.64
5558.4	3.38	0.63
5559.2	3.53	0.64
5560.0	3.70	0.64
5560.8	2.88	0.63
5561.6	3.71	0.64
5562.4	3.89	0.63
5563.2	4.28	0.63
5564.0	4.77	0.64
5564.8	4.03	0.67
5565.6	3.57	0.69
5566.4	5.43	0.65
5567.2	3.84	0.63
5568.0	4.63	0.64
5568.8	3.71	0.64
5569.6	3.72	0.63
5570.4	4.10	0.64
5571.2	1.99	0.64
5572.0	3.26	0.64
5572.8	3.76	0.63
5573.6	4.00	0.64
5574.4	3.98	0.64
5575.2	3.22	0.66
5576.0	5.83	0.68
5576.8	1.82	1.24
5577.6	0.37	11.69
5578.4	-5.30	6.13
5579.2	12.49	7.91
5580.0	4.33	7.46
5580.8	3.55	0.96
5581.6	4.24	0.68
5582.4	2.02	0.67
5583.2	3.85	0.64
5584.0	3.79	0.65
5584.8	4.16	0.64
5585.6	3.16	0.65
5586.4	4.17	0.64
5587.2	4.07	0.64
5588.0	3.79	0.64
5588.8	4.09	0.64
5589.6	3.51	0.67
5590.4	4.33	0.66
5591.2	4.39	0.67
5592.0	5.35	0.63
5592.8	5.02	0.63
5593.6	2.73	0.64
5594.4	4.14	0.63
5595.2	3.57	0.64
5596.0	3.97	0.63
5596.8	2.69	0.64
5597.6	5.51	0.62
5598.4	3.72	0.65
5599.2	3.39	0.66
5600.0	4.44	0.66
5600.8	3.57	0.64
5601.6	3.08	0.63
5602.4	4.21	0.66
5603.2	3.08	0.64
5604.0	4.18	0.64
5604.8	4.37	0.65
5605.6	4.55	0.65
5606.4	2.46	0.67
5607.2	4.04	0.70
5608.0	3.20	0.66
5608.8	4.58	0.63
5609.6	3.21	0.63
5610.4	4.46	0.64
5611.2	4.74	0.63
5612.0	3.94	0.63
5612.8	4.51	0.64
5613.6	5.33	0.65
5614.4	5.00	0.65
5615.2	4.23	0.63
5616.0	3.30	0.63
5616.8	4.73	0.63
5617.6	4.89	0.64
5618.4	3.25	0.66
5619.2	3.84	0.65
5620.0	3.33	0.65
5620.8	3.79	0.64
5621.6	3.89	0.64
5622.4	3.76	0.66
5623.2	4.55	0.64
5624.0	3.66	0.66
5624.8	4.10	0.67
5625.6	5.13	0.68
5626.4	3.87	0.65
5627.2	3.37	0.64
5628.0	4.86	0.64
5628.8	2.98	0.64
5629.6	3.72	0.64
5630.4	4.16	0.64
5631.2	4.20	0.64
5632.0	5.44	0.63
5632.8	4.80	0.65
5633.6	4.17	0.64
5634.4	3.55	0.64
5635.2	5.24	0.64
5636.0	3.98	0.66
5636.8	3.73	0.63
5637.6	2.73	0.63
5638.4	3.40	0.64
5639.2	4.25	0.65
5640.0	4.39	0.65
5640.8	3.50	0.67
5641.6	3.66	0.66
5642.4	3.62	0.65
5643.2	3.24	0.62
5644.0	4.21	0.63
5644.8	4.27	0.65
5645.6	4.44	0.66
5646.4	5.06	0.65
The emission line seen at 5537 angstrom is H-beta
